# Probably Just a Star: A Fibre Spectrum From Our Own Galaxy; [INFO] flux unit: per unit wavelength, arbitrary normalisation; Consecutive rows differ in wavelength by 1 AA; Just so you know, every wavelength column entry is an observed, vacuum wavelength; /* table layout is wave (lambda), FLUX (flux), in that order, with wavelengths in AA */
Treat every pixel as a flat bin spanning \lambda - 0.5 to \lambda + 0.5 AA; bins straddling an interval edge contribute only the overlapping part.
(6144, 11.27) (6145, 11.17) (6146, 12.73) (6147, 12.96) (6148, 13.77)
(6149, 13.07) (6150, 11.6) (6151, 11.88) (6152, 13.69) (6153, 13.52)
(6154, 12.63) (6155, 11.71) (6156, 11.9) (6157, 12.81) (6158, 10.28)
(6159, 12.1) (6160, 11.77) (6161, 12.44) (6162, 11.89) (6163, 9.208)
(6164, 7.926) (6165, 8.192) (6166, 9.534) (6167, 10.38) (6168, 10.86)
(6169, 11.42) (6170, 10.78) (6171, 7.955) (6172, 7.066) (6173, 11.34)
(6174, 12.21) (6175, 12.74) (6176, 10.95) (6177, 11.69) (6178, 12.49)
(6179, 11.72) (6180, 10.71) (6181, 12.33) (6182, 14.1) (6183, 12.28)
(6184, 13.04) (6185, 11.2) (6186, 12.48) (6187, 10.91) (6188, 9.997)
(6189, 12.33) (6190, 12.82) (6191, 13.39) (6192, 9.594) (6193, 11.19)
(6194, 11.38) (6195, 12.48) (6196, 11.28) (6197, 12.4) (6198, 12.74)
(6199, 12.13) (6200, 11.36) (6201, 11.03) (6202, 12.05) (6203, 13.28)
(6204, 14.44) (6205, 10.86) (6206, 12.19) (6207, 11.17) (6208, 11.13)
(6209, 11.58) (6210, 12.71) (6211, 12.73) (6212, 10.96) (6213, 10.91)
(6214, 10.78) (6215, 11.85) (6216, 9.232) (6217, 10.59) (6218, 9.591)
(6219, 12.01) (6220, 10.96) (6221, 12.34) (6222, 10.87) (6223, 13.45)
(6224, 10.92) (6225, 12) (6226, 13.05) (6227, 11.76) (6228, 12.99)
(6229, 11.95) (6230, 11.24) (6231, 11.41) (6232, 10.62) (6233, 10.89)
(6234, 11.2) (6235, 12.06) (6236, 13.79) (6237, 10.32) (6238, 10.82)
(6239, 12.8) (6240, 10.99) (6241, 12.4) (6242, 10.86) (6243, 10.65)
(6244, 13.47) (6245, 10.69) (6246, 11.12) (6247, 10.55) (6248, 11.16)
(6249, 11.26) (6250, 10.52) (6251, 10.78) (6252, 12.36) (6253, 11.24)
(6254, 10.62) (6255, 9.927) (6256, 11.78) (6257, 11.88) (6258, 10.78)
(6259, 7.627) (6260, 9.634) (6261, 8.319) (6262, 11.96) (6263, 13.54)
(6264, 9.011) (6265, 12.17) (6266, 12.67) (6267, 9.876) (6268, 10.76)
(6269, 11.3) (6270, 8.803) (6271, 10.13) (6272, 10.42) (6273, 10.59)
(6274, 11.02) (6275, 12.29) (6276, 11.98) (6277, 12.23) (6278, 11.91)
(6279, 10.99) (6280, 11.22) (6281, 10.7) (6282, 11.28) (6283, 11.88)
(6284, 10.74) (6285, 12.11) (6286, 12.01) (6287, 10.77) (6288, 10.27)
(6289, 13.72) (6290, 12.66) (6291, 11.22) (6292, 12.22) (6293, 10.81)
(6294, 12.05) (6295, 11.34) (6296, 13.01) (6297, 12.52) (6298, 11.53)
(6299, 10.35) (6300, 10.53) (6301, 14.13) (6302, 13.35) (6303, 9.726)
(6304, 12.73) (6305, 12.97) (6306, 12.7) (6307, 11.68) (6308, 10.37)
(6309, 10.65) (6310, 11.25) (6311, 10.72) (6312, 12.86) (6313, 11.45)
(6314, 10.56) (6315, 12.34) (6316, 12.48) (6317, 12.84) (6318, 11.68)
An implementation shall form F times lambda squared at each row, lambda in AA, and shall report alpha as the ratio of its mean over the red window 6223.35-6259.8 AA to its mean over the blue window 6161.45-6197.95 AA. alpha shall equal 1.03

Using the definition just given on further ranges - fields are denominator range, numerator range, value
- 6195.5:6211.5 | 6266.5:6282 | 0.93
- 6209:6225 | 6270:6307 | 1.05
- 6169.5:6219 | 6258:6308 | 1.01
